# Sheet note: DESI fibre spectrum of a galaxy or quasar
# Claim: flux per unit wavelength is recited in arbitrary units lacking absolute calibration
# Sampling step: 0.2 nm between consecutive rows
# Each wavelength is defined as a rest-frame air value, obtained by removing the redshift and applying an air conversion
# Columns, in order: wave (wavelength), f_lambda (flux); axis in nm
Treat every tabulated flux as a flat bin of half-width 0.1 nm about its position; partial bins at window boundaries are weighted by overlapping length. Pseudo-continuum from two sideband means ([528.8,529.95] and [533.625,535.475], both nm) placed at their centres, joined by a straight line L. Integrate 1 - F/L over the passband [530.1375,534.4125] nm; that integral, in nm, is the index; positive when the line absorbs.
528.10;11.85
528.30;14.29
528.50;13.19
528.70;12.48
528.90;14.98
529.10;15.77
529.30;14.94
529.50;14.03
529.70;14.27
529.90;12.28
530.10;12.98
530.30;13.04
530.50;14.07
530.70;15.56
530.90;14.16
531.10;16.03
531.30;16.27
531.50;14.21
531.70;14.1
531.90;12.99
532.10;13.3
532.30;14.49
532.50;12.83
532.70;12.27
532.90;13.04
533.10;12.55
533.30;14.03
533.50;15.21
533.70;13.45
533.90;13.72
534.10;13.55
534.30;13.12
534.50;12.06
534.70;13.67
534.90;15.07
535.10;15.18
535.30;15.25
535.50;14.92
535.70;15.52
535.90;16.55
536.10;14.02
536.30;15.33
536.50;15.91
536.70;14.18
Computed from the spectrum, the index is 0.088 nm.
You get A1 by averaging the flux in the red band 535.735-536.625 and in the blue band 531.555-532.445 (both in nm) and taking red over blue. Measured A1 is 1.13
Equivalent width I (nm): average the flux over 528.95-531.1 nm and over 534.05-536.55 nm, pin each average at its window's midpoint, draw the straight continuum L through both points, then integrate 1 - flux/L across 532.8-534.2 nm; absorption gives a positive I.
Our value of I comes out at 0.08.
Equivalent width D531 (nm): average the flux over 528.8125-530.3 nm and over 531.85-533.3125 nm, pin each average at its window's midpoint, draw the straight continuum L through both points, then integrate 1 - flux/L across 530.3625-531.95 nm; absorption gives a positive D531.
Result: -0.13 nm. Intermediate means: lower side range 14.1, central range 14.7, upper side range 13.1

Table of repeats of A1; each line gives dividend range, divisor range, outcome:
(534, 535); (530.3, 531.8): 0.91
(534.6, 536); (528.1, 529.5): 1.08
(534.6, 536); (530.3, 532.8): 1.07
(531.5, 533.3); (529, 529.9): 0.92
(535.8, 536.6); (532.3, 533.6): 1.15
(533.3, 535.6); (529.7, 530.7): 1.05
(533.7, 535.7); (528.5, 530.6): 1.02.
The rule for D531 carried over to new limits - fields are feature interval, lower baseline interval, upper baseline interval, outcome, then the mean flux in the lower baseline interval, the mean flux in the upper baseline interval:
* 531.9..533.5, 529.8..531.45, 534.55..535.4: 0.13 nm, 14.3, 14.6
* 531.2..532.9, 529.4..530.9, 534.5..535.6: 0.04 nm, 13.8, 14.6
